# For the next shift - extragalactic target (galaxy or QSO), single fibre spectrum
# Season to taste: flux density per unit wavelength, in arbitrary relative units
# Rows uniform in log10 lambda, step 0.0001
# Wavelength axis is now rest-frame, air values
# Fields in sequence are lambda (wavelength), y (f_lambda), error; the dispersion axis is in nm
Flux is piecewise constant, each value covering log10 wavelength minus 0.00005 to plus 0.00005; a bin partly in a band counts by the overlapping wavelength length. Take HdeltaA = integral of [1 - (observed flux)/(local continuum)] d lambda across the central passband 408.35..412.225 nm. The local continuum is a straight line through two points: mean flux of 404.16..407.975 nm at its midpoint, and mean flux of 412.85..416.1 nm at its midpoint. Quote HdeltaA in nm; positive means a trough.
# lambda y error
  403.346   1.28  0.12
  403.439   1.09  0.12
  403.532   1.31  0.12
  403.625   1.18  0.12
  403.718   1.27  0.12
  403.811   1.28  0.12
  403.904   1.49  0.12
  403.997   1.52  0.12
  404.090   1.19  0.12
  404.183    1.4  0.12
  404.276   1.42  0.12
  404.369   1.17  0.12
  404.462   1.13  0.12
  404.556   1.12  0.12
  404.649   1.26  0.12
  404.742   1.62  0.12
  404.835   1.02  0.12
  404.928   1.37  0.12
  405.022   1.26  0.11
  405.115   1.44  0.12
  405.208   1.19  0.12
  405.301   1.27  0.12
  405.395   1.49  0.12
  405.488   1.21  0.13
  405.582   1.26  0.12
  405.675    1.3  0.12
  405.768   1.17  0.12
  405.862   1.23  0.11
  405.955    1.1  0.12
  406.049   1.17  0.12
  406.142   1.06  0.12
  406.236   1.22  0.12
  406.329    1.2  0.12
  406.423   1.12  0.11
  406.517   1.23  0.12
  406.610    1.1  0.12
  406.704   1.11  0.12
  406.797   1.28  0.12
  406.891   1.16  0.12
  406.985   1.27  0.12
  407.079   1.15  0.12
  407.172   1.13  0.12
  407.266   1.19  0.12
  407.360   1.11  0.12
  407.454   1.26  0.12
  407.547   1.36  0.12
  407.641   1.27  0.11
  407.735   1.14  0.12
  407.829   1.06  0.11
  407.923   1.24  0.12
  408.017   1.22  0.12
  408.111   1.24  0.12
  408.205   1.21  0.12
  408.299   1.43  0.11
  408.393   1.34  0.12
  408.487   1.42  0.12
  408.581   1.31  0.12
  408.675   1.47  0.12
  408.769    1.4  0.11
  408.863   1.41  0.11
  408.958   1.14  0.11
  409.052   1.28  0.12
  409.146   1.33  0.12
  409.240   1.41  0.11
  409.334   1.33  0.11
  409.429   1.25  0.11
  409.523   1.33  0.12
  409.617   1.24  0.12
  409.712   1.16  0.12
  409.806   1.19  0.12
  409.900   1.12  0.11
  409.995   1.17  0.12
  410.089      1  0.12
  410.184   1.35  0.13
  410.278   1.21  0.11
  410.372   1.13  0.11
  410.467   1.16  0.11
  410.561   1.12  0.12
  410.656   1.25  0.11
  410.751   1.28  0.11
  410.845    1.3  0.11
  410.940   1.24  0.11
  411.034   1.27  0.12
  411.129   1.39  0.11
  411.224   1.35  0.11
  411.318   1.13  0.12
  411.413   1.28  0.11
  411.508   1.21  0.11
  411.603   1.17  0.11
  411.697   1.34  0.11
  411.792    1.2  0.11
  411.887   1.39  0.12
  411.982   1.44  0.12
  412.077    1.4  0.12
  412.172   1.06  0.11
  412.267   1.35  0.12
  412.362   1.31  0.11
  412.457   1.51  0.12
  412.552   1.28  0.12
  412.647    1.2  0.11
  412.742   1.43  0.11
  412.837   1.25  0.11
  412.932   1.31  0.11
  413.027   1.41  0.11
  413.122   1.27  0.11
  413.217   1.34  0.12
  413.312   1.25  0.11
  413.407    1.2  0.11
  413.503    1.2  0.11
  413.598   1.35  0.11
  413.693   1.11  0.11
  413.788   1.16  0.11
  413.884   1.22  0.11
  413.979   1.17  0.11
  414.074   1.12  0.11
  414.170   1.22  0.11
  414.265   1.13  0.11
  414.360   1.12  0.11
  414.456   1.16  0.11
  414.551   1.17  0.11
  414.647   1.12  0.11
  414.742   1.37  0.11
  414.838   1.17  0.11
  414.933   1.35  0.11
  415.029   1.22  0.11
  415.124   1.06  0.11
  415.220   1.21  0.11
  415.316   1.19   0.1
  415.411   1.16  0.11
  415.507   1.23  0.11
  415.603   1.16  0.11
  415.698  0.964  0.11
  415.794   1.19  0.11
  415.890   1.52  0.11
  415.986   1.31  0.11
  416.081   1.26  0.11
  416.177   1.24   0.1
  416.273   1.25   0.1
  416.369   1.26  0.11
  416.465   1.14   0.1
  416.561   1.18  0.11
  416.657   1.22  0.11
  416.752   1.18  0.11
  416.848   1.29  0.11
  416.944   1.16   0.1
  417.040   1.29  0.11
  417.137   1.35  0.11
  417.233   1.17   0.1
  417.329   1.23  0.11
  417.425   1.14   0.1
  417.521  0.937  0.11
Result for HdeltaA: -0.15 nm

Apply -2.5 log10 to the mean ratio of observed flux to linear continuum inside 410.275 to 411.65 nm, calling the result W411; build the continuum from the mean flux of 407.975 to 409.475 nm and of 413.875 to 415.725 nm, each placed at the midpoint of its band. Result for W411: 0.03 mag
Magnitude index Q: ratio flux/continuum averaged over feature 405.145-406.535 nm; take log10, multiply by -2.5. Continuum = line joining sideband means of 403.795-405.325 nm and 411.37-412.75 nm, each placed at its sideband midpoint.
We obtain 0.07 mag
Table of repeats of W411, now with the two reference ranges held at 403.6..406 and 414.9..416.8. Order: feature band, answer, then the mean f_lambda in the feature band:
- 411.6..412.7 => -0.06 mag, 1.31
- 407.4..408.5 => 0.00 mag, 1.26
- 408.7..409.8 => -0.04 mag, 1.3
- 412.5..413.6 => -0.05 mag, 1.29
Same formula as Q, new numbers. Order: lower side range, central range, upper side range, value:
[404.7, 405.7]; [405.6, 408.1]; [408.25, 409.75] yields 0.113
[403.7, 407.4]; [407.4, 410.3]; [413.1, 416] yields -0.034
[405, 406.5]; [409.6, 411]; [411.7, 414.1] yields 0.059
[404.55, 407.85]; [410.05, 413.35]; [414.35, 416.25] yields -0.052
